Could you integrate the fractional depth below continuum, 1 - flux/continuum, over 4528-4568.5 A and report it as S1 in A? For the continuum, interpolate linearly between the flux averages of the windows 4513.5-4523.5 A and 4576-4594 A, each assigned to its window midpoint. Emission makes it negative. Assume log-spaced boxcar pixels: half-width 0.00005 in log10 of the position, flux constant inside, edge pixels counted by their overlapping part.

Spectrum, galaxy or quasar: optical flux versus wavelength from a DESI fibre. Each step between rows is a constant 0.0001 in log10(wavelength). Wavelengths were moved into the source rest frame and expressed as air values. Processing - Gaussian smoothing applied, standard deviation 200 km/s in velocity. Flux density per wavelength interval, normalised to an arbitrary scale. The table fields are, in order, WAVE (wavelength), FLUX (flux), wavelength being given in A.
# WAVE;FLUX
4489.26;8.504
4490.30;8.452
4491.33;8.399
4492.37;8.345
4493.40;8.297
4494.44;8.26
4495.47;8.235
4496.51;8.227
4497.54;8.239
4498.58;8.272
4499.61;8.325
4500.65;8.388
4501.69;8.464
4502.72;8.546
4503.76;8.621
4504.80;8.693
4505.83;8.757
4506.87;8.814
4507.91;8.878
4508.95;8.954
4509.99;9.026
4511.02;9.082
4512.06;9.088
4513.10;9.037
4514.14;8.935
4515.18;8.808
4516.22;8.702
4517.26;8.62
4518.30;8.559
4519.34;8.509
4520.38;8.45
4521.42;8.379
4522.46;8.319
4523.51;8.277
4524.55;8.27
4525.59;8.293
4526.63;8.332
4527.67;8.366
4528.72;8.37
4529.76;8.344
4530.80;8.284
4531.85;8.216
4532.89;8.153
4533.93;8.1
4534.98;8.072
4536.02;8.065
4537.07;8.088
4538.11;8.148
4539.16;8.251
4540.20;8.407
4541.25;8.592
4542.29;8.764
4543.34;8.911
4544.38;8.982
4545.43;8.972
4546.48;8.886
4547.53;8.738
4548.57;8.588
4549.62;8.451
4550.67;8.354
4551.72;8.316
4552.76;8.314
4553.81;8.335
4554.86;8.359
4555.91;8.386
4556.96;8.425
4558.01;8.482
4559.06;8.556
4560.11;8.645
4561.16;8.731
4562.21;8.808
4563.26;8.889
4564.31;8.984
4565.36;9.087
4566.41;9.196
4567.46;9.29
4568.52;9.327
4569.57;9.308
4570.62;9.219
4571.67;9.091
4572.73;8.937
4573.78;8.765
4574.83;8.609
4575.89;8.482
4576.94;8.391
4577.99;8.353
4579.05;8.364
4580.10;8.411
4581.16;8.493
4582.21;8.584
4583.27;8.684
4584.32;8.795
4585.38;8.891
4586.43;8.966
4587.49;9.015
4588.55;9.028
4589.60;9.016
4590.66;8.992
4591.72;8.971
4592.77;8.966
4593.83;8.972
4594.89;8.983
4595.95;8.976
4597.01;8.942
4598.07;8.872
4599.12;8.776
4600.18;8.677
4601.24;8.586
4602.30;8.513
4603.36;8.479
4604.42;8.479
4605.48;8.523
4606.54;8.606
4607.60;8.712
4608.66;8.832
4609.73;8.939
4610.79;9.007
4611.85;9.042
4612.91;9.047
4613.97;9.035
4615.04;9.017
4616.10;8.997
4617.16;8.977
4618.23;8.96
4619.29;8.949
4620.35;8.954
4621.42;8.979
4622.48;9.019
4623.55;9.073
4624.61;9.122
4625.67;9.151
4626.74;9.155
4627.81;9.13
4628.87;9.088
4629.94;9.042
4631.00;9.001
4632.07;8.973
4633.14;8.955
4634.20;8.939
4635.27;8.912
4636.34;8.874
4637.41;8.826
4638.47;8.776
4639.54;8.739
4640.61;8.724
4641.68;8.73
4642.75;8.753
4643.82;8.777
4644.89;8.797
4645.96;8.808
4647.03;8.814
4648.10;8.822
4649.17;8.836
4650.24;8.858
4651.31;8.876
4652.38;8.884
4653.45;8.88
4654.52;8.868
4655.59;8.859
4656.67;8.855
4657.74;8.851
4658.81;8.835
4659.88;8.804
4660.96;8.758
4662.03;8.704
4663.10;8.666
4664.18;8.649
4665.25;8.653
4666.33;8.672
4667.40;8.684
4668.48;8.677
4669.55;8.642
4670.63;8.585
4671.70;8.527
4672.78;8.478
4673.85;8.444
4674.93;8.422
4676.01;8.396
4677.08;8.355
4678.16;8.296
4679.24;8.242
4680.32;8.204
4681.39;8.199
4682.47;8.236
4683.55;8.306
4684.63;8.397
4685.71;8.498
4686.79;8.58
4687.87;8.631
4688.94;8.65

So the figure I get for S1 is 0.5 A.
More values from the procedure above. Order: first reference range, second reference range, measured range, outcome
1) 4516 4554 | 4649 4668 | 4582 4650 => -1.75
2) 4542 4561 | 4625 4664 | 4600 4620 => -0.12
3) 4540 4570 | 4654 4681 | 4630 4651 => -0.51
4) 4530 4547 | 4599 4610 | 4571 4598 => -0.70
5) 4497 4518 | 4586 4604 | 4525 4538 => 0.79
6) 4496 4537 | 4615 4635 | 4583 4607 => 0.18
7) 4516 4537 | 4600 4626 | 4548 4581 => -0.49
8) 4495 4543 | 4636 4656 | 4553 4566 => -0.07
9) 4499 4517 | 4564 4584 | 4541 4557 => 0.38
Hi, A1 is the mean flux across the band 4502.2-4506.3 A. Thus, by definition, 8.67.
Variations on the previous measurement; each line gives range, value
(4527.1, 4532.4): 8.31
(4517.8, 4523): 8.43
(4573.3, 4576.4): 8.61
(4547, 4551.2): 8.53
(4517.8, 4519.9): 8.54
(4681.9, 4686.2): 8.34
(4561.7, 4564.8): 8.9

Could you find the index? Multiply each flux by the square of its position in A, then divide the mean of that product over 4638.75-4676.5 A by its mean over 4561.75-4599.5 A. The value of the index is 1.0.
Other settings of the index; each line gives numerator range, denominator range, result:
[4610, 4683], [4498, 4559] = 1.09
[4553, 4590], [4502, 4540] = 1.05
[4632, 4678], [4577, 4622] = 1.02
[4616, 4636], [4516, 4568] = 1.10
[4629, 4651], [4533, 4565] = 1.08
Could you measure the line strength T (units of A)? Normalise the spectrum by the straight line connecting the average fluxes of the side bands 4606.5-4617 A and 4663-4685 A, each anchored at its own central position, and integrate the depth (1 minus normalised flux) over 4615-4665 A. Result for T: -1.0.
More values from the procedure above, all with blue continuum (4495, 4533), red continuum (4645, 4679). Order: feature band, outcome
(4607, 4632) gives -1.0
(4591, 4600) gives -0.3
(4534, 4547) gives 0.1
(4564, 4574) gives -0.6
